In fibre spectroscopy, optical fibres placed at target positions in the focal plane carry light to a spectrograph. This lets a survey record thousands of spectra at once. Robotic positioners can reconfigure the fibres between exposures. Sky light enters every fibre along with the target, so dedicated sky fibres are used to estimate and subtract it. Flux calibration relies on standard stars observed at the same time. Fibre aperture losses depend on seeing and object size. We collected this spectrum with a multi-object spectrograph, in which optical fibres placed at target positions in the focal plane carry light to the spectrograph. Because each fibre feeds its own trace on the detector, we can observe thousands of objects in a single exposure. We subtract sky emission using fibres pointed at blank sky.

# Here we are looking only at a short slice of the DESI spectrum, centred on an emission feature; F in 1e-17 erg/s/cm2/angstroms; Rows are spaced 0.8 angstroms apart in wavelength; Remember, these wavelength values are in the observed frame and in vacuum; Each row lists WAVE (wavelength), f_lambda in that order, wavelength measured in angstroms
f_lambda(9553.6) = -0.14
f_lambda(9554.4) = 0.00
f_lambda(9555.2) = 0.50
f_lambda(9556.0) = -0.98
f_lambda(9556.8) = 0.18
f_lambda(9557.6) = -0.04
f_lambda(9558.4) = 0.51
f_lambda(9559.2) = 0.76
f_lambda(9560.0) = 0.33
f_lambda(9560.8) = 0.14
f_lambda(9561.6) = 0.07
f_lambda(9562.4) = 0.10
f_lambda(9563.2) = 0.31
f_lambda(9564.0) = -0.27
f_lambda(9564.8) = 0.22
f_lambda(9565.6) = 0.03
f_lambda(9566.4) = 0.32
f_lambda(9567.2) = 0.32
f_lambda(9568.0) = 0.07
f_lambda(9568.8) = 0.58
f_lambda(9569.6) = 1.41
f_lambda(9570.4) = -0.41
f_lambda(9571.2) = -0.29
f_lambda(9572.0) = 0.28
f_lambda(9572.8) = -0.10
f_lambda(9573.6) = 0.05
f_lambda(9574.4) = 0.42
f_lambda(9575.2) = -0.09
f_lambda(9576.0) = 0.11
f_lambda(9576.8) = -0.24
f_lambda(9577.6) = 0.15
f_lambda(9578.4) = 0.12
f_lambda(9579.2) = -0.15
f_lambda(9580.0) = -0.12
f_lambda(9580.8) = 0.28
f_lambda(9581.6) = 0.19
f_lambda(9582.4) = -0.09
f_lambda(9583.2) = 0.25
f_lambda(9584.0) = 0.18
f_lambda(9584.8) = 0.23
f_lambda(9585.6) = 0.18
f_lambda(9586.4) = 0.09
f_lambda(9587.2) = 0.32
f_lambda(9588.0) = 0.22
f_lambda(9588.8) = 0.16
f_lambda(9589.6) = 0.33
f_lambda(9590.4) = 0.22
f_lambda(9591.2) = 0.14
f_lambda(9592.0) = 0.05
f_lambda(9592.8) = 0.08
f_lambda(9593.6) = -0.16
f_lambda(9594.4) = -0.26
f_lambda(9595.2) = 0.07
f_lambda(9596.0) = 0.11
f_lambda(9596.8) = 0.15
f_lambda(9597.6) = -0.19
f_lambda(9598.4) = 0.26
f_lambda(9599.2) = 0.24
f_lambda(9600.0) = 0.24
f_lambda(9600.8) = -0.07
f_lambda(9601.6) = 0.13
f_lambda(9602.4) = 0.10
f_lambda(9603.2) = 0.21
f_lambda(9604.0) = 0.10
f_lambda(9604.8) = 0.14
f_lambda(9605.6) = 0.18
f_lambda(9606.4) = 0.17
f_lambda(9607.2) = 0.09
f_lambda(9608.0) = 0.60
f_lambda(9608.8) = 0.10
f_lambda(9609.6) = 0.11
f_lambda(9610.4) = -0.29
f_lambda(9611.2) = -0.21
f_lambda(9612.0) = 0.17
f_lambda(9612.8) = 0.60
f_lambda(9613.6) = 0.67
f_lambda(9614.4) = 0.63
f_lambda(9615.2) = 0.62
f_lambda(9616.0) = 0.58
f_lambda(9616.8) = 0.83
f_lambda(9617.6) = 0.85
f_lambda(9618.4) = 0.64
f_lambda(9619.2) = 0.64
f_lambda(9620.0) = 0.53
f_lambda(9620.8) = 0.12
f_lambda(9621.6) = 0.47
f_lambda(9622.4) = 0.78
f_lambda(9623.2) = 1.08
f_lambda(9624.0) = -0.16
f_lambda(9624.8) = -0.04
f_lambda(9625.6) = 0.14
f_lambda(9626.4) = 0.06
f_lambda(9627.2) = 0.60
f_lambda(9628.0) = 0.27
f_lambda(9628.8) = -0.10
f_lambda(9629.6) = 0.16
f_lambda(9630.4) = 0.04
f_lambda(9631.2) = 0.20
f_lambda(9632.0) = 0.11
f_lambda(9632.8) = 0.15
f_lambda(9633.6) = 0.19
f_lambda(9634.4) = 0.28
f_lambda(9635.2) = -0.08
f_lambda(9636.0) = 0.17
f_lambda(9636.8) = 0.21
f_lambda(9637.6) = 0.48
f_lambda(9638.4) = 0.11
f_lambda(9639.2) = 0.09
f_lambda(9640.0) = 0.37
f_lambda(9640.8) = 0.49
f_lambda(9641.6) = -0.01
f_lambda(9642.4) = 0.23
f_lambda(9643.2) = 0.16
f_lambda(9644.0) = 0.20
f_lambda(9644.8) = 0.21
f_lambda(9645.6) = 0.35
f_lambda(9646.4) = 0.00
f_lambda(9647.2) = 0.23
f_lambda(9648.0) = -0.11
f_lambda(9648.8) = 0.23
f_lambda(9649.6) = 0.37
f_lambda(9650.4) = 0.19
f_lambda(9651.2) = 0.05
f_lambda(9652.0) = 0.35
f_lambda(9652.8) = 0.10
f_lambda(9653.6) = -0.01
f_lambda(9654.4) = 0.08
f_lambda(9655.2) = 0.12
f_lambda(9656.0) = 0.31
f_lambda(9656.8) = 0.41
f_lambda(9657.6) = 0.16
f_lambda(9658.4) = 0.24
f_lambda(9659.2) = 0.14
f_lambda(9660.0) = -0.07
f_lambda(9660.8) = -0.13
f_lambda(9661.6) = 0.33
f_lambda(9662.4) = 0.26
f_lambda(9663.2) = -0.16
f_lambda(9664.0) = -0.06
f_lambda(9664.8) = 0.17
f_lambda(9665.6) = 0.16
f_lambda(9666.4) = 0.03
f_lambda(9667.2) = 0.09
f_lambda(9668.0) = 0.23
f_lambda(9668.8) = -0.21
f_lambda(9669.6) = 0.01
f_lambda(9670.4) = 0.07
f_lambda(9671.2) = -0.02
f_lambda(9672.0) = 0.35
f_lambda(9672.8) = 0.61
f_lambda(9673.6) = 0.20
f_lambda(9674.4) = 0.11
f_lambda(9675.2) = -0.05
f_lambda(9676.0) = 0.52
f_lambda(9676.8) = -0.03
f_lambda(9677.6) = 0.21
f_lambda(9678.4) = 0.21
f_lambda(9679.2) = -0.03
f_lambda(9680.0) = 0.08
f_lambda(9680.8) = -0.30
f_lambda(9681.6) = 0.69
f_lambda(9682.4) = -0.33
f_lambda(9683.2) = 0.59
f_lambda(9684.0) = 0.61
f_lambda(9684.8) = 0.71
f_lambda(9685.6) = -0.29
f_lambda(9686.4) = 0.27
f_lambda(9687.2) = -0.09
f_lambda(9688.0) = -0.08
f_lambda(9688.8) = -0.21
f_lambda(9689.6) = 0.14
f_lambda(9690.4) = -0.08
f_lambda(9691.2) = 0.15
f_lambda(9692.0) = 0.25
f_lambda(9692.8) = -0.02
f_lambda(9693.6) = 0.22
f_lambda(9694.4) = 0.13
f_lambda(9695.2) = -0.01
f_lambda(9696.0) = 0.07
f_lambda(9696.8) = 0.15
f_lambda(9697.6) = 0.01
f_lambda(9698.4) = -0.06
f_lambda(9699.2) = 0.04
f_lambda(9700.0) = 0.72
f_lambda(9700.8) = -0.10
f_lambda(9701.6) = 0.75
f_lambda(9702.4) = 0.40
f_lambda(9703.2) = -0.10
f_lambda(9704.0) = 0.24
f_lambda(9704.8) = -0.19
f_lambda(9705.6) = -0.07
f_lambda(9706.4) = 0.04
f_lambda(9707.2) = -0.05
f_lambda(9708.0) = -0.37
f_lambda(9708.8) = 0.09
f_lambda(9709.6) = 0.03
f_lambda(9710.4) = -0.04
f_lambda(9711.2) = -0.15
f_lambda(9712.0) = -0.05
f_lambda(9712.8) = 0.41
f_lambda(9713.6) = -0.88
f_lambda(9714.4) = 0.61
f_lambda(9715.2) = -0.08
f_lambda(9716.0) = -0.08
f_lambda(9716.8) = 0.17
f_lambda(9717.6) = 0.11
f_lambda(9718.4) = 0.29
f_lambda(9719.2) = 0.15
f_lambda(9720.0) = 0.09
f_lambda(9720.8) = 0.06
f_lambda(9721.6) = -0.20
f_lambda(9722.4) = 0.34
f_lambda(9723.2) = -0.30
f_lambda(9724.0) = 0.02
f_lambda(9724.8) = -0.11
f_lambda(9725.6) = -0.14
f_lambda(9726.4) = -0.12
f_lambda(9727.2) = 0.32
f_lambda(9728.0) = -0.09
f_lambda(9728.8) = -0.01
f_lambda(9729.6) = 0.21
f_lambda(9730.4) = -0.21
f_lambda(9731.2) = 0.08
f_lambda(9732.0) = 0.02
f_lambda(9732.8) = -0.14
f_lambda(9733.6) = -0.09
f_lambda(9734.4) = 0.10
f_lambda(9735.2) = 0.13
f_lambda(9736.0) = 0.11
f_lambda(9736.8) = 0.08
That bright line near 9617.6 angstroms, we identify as H-beta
